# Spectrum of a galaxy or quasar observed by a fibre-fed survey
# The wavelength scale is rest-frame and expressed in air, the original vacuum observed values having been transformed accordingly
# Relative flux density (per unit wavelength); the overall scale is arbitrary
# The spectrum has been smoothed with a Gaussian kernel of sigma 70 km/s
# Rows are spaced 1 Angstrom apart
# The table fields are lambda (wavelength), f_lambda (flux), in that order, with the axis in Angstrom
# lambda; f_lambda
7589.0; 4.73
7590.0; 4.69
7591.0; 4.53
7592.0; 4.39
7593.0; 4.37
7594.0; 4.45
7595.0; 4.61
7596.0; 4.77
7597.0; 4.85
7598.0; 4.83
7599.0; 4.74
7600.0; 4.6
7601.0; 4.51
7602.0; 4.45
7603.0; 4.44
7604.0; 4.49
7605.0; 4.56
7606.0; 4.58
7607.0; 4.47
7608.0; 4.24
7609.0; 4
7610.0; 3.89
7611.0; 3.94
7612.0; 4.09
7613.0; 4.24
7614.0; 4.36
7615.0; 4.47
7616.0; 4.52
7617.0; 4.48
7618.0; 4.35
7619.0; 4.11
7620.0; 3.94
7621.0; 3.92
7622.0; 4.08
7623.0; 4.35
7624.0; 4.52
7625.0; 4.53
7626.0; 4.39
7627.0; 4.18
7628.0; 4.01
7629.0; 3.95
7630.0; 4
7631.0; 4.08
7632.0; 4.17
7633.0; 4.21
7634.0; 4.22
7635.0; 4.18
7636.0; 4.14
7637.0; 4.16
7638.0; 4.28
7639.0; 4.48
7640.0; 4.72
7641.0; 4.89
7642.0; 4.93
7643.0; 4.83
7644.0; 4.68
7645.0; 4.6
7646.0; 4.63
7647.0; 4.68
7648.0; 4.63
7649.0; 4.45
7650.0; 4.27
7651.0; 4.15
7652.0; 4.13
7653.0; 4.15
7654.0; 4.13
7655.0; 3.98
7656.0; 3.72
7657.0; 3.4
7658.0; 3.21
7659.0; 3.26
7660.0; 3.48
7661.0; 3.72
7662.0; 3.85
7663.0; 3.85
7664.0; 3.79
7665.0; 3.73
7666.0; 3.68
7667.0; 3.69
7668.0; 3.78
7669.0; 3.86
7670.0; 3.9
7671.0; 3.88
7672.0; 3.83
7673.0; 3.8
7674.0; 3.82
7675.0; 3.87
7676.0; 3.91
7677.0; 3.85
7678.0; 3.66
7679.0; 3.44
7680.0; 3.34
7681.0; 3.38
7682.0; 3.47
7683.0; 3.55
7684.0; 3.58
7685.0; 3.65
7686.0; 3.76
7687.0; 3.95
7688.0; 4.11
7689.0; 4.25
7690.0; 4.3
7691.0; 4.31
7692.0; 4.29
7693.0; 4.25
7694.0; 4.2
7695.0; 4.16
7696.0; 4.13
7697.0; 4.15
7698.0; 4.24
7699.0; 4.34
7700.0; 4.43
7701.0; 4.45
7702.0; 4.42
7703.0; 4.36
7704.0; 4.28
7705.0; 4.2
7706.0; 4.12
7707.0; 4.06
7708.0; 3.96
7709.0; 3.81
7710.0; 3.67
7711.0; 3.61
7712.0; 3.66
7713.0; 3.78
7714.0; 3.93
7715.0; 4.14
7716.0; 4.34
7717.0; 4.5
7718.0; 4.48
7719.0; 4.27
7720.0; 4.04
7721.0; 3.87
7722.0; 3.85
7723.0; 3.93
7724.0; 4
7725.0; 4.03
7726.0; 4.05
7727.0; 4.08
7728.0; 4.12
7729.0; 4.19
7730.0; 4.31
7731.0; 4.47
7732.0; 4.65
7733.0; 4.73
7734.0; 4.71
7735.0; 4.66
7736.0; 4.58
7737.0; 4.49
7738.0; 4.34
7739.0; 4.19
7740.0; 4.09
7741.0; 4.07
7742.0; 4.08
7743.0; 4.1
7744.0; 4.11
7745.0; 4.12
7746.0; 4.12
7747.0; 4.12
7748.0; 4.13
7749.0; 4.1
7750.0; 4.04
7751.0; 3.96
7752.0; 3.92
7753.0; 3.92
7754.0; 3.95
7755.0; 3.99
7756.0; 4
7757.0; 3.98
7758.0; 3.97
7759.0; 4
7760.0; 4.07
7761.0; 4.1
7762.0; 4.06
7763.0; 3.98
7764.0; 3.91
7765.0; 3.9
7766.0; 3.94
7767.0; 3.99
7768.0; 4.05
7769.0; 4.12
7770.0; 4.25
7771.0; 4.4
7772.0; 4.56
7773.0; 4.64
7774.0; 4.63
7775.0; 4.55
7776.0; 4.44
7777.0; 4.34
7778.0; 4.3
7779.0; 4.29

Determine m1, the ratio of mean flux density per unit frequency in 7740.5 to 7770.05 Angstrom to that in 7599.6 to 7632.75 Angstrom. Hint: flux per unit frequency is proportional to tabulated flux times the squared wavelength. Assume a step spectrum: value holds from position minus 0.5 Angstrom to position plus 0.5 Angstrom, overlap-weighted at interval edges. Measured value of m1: 1.0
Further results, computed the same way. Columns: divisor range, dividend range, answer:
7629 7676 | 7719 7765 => 1.04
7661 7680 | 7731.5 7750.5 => 1.16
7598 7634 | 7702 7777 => 1.00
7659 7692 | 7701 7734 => 1.11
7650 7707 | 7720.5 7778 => 1.09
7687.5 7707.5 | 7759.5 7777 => 1.01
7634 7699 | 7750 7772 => 1.03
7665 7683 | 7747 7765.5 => 1.10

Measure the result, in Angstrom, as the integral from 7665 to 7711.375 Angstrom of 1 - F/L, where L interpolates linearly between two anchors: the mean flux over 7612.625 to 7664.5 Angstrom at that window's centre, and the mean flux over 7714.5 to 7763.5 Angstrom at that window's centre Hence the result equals 2.6 Angstrom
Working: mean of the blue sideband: 4.2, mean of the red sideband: 4.16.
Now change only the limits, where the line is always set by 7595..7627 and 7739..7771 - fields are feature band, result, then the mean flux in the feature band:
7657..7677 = 2.5 Angstrom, 3.73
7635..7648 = -0.8 Angstrom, 4.57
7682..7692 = 0.6 Angstrom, 3.93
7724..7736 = -0.7 Angstrom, 4.36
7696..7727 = 0.3 Angstrom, 4.1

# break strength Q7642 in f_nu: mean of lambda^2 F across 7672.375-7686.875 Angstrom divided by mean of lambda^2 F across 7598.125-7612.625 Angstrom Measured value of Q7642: 0.85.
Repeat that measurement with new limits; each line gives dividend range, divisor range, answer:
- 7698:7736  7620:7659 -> 1.00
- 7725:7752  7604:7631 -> 1.03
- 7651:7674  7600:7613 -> 0.89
